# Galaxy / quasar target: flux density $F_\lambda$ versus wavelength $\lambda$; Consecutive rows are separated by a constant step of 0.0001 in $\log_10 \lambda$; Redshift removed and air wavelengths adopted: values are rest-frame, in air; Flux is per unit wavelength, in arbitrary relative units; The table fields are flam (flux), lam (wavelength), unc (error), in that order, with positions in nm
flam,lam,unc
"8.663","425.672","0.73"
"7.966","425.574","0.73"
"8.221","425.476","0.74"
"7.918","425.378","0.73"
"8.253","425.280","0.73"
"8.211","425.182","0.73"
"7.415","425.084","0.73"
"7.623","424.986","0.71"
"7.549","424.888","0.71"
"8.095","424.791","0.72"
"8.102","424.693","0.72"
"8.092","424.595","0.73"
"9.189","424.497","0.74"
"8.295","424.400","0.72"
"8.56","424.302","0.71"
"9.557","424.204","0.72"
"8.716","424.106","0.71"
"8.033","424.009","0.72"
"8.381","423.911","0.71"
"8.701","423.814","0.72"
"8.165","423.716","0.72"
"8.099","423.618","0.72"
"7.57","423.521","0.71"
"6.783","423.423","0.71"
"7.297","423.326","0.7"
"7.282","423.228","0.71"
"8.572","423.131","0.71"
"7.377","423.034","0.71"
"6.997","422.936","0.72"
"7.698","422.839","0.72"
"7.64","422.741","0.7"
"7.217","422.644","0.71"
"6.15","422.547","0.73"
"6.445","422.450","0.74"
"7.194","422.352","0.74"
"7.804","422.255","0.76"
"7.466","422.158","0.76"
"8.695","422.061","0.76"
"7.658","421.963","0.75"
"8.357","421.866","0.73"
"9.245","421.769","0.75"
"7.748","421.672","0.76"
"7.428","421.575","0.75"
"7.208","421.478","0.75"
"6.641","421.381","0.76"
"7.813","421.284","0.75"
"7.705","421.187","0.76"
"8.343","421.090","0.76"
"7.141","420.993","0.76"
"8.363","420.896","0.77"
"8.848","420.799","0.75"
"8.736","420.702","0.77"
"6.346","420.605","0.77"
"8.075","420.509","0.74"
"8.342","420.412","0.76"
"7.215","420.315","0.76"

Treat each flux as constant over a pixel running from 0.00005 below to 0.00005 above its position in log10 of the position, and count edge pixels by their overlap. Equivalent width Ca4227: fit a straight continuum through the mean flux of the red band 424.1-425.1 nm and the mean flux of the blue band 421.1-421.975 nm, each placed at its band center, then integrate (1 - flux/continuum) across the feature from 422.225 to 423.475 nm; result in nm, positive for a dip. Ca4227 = 0.12 nm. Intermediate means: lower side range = 7.79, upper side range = 8.3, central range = 7.26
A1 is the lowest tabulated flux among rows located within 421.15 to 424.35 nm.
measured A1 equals 6.15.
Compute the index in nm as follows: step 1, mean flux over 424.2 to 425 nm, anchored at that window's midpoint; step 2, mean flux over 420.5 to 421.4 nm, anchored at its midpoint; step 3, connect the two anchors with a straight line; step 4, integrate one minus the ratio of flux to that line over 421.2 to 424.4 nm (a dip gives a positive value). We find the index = 0.12 nm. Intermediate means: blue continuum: 7.83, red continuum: 8.3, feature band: 7.77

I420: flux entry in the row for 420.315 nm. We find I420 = 7.215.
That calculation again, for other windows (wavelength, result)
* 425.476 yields 8.221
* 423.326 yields 7.297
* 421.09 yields 8.343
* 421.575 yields 7.428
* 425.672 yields 8.663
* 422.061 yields 8.695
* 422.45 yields 6.445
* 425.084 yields 7.415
